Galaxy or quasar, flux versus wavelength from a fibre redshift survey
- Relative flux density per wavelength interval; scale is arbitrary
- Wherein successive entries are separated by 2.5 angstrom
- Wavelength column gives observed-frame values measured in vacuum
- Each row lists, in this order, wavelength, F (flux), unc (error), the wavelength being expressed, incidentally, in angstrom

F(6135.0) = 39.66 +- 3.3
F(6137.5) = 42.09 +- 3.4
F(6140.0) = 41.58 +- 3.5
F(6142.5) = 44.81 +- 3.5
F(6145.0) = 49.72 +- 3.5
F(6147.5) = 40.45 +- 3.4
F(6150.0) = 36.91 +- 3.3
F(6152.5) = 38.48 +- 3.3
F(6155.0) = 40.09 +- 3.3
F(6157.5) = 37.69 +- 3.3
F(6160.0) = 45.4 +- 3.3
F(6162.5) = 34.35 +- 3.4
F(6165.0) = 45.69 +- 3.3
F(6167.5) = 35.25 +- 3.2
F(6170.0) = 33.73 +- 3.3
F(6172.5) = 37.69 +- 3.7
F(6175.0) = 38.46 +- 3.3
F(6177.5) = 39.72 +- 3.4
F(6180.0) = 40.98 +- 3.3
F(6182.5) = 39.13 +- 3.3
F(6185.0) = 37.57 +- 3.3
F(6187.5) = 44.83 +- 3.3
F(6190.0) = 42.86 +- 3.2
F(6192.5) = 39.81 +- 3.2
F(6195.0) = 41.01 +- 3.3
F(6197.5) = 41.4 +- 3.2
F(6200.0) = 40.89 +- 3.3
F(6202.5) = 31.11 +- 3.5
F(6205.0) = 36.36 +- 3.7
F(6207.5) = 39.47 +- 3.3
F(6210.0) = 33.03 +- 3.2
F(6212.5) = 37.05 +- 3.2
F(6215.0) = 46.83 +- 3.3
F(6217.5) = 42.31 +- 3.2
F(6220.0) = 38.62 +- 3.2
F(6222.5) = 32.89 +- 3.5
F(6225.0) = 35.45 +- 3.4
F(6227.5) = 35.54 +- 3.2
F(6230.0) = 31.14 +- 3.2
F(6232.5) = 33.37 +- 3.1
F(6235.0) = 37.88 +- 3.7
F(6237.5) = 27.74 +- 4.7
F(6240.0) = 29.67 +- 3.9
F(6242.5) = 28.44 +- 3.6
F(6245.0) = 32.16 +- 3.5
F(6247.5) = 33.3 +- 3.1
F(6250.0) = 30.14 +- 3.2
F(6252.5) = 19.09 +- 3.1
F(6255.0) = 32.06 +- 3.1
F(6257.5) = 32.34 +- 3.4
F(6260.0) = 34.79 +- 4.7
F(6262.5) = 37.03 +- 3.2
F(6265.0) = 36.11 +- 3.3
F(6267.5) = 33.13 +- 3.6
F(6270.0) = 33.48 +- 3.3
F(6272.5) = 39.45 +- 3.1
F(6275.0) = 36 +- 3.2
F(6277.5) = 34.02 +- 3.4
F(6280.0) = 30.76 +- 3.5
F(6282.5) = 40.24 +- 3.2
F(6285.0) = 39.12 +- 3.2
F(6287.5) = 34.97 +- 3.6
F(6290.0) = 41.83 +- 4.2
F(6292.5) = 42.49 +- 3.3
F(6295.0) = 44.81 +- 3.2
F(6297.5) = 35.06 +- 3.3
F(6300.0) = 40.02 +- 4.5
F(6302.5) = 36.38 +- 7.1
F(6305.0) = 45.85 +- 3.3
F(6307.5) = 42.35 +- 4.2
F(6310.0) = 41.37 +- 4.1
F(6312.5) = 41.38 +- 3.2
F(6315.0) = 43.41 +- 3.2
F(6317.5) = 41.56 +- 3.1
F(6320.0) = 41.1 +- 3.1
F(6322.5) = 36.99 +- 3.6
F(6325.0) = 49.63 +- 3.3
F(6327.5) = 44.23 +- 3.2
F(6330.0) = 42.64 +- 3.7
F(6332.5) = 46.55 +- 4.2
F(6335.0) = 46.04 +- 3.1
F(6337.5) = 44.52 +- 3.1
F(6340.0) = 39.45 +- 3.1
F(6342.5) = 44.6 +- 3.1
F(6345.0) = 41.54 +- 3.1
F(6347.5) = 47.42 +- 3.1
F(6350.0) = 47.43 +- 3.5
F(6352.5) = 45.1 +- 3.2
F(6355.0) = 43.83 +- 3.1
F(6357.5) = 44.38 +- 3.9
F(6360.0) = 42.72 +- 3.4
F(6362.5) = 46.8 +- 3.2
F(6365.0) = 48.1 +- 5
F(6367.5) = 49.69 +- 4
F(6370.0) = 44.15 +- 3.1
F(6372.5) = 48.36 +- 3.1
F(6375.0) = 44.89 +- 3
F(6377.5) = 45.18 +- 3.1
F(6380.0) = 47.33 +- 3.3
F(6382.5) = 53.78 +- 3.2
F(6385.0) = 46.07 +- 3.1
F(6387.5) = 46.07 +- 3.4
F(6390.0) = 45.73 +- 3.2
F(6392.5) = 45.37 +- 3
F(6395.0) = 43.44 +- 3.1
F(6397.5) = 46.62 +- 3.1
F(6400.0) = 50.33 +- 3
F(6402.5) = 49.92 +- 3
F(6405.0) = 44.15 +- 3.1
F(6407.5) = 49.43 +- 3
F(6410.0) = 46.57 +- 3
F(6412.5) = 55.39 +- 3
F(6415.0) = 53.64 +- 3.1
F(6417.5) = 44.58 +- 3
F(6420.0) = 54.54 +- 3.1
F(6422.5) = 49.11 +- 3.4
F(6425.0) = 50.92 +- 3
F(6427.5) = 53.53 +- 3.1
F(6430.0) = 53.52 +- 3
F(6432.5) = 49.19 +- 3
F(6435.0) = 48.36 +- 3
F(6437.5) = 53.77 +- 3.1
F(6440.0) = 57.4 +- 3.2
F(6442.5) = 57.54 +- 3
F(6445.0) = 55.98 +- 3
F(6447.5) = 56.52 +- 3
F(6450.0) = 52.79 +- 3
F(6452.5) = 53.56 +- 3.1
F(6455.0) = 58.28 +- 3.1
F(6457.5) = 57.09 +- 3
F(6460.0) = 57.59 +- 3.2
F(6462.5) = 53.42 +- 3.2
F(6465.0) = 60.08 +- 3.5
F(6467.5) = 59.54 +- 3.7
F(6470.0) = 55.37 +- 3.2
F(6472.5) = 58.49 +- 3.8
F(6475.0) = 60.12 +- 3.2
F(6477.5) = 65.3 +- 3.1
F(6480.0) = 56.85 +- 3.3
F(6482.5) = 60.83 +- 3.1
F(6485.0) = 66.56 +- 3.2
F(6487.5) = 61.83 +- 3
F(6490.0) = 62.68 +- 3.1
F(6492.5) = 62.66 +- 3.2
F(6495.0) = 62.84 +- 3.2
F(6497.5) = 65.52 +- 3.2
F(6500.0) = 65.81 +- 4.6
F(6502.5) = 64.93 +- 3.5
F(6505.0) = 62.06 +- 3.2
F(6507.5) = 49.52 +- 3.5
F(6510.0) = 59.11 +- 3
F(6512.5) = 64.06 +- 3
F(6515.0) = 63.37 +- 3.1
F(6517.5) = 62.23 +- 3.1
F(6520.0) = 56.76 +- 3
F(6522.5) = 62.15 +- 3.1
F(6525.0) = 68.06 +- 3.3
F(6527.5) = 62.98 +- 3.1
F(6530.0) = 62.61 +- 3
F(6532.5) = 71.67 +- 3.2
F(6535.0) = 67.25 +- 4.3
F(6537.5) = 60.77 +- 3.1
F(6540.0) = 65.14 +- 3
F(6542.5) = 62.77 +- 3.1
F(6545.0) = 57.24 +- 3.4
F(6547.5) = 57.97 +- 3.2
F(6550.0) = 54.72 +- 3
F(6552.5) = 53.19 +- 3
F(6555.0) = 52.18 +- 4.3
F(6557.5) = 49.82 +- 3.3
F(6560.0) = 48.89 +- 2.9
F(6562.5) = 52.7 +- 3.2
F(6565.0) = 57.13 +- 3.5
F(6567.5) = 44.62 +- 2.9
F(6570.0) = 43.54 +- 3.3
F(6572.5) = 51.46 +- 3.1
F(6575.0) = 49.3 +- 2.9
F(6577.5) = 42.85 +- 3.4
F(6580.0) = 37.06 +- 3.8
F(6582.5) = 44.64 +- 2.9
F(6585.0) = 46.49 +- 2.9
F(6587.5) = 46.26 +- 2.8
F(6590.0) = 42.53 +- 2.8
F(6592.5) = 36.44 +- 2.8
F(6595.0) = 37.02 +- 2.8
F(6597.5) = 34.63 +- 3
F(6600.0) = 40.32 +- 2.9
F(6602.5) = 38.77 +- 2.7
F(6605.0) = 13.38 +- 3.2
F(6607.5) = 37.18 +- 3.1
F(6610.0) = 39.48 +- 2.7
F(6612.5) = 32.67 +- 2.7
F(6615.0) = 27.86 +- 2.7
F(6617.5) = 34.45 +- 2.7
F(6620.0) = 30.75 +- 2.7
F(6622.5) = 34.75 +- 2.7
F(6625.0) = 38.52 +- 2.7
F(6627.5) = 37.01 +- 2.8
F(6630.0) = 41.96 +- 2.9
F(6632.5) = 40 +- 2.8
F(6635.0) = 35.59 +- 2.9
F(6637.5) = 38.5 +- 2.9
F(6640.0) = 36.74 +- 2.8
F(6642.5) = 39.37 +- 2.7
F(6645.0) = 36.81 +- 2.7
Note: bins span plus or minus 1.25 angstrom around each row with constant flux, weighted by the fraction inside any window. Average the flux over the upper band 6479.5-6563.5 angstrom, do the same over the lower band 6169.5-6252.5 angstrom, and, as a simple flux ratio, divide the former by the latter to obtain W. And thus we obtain 1.66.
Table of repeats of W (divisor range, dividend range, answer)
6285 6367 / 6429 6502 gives 1.36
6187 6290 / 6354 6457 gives 1.40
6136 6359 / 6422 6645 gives 1.32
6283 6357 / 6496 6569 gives 1.40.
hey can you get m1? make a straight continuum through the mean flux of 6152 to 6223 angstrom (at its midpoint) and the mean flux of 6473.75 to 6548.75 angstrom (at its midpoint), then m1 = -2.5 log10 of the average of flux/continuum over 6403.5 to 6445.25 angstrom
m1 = 0.094 mag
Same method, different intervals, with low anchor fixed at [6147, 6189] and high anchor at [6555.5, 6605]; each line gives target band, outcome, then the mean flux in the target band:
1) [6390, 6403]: -0.13 mag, 46.8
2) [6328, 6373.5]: -0.10 mag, 45.2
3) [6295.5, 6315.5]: 0.00 mag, 40.8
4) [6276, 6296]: 0.06 mag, 38.4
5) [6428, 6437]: -0.21 mag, 50.9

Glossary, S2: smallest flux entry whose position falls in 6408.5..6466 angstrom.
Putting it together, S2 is 44.58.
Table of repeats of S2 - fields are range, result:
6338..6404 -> 39.45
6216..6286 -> 19.09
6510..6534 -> 56.76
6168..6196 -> 33.73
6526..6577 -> 43.54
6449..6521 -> 49.52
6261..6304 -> 30.76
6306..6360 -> 36.99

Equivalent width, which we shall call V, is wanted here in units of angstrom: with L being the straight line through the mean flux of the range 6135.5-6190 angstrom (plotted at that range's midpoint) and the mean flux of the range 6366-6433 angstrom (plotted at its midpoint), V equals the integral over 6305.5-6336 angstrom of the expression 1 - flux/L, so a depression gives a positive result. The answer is 1.8 angstrom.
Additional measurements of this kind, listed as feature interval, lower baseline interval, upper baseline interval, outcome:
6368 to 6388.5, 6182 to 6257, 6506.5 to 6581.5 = -0.6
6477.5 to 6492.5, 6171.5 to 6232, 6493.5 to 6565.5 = -1.3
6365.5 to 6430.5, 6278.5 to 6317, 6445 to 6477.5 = 2.6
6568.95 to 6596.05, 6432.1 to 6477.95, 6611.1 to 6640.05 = -1.7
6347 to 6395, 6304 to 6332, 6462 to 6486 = 2.2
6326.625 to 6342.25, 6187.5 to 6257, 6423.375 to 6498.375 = 0.6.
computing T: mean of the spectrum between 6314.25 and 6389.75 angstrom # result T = 45.1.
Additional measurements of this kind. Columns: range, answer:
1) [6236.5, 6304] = 34.7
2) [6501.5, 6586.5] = 56.1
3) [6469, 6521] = 61.3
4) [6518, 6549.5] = 62.7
